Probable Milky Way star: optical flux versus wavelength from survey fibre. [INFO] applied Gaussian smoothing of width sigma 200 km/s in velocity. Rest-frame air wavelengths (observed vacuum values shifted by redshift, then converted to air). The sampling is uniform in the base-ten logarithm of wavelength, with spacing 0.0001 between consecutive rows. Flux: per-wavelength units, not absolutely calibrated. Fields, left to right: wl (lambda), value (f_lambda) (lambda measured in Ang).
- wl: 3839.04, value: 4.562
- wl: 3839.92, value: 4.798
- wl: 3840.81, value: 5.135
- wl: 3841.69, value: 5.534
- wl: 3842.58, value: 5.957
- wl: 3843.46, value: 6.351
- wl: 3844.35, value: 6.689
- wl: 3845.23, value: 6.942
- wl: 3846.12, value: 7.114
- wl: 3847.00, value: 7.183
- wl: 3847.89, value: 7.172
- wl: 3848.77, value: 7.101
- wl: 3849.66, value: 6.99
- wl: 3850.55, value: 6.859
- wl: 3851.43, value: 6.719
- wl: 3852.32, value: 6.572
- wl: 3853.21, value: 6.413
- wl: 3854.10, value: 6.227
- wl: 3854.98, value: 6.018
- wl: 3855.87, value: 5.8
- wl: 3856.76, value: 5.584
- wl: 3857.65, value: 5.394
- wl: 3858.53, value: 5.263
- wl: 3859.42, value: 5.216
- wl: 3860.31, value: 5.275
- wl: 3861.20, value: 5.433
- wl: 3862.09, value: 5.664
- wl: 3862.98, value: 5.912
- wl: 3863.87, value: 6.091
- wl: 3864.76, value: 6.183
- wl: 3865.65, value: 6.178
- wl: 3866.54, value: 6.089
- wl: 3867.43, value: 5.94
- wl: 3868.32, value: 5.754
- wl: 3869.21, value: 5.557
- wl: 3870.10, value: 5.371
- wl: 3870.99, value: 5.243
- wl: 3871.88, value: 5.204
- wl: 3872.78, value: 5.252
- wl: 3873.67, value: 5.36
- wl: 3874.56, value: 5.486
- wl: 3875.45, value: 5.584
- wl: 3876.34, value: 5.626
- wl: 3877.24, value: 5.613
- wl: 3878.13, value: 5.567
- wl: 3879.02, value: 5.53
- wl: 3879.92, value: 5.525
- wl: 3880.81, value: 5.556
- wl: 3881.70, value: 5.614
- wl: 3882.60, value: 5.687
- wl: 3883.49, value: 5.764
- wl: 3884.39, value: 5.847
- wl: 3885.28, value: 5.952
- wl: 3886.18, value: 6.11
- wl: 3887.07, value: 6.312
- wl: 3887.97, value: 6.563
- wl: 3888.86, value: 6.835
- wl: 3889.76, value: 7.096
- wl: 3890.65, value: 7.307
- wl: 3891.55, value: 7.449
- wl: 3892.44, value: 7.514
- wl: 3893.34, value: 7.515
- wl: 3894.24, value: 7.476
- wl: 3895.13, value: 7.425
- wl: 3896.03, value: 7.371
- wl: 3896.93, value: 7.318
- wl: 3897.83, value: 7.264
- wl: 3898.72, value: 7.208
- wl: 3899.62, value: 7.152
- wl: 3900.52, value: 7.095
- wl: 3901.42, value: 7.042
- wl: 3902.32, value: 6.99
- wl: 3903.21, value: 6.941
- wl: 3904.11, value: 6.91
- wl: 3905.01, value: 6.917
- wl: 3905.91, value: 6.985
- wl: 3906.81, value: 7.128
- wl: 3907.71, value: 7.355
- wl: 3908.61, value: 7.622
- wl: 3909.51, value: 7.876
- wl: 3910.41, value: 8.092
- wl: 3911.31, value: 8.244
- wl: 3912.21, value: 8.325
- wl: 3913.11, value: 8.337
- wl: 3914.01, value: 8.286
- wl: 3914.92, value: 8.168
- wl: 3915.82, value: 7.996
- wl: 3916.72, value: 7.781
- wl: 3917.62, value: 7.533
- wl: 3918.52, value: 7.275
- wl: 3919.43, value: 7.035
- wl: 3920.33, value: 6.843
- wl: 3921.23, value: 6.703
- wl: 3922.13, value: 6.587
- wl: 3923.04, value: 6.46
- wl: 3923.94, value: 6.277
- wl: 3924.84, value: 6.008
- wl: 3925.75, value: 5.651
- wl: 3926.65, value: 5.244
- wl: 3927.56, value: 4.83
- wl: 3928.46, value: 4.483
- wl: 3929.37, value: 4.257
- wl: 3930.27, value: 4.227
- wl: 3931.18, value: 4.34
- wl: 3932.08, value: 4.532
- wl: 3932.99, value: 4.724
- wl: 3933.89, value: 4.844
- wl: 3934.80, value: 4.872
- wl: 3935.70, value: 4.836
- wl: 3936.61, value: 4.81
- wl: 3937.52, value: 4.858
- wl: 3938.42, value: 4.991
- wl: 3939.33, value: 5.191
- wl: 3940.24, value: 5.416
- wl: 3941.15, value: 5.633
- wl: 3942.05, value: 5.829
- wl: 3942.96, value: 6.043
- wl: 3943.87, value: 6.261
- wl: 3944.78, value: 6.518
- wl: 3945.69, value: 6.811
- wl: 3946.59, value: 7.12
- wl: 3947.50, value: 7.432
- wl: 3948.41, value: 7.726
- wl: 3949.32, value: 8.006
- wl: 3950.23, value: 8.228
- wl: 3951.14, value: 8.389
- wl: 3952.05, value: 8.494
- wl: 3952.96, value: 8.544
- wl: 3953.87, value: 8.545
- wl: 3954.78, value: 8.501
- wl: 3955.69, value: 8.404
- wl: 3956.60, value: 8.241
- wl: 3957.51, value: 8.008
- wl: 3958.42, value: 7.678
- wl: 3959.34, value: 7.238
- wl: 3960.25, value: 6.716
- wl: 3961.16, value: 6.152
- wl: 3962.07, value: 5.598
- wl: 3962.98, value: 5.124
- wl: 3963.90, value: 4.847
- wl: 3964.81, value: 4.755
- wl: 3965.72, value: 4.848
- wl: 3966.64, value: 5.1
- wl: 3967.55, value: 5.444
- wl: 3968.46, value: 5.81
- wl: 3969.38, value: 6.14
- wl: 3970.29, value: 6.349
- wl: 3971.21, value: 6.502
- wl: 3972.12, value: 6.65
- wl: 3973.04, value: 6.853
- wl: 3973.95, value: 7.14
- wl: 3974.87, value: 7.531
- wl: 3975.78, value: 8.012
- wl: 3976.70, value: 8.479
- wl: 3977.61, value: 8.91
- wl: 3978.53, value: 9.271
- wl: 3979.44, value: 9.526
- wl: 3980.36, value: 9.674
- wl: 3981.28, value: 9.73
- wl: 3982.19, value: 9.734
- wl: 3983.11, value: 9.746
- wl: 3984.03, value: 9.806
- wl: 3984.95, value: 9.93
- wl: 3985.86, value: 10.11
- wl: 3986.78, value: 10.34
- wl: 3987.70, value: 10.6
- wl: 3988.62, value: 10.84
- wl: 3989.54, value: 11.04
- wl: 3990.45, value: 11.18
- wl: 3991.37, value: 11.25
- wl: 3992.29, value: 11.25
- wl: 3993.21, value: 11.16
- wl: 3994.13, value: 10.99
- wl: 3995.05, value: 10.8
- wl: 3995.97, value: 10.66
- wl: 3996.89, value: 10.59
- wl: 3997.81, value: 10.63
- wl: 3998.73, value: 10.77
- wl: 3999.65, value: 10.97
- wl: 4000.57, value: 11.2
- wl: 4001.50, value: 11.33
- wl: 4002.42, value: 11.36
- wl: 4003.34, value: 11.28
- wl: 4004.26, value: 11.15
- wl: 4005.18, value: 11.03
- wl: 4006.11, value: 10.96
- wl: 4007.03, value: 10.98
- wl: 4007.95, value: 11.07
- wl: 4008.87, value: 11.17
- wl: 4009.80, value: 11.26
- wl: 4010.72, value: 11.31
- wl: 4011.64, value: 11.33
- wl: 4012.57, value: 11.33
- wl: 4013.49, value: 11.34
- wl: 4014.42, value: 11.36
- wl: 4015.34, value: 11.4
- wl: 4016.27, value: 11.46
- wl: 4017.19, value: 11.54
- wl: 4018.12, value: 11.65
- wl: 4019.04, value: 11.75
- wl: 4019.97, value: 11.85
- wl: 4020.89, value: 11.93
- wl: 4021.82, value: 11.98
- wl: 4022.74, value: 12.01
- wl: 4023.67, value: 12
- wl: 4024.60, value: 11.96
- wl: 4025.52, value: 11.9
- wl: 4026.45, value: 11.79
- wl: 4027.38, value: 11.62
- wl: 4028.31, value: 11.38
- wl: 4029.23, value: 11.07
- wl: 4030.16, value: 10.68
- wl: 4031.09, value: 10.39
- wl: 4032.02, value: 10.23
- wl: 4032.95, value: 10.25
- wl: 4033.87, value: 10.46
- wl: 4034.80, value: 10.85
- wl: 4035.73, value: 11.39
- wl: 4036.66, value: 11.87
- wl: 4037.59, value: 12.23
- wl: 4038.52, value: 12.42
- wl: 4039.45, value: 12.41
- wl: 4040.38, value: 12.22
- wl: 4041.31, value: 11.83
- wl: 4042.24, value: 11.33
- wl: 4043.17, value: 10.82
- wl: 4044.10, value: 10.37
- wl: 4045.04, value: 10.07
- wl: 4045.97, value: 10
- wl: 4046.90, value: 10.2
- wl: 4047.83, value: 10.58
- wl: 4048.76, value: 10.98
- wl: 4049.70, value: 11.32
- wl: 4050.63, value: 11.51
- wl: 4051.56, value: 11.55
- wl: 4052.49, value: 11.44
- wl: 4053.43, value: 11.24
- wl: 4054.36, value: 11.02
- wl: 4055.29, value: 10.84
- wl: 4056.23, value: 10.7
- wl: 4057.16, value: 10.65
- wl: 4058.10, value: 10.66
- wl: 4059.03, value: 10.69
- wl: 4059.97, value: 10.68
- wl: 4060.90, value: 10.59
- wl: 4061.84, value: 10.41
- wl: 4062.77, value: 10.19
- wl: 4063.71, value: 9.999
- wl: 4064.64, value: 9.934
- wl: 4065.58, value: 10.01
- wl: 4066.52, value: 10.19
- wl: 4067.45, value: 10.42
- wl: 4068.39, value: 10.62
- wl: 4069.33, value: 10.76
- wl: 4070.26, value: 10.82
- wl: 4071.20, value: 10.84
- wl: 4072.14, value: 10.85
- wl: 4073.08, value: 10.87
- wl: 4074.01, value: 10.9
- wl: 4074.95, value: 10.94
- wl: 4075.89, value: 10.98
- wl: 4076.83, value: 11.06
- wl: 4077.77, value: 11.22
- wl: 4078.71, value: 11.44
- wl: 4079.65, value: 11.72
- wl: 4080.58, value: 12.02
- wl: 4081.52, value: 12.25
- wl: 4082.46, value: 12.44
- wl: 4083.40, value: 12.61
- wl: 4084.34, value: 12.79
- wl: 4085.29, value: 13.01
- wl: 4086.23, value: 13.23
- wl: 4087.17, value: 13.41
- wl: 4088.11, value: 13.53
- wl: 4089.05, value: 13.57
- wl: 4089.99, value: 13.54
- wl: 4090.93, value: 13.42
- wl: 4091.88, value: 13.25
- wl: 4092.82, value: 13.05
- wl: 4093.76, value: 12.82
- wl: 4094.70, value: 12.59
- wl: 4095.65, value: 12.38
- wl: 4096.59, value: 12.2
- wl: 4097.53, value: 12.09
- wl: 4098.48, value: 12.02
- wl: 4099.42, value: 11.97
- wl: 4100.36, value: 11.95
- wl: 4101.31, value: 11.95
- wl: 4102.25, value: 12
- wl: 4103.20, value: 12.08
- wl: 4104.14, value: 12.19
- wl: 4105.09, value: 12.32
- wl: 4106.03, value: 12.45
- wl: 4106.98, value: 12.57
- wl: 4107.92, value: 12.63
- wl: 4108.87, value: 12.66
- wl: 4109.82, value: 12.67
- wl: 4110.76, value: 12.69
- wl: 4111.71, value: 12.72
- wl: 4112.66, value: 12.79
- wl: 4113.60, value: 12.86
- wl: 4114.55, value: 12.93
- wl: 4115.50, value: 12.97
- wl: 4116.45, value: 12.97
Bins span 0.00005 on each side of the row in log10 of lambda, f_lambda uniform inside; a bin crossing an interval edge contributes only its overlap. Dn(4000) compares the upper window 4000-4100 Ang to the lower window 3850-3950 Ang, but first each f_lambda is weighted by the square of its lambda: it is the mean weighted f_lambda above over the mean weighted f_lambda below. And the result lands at 1.96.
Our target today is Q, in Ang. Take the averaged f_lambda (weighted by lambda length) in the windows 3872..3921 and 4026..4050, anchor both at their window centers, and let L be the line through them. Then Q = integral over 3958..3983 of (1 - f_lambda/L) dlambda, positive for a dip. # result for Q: 5.60 Ang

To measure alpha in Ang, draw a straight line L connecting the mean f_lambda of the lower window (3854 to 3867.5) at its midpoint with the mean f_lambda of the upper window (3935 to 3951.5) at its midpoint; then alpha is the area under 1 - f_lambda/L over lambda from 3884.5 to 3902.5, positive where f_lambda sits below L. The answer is -3.2 Ang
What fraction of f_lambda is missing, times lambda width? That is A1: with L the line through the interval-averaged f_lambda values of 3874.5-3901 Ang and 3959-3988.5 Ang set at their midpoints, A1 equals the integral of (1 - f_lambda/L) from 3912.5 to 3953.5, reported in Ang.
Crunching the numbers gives 4.36 Ang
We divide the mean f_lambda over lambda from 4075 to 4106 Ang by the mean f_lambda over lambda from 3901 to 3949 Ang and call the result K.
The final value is 1.9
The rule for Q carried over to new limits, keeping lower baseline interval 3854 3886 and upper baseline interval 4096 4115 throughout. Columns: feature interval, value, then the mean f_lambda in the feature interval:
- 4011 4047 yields -4.2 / 11.4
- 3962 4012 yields -1.3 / 9.31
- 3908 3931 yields 0.8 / 6.78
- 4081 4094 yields -1.3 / 13.1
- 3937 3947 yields 2.4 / 5.87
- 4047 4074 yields 0.9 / 10.7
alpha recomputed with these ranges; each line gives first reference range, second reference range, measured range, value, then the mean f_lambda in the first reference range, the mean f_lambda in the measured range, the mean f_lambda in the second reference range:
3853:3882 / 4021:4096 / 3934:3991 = 7.6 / 5.65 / 7.43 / 11.4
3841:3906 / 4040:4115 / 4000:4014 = -2.0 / 6.29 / 11.2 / 11.7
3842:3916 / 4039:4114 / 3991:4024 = -4.7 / 6.52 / 11.3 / 11.7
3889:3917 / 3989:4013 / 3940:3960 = 3.9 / 7.48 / 7.43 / 11.1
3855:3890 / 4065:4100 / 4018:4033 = -1.8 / 5.74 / 11.5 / 11.9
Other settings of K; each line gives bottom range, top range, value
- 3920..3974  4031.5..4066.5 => 1.76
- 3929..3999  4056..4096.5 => 1.52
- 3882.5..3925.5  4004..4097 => 1.60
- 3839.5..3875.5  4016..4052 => 1.90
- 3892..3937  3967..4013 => 1.48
